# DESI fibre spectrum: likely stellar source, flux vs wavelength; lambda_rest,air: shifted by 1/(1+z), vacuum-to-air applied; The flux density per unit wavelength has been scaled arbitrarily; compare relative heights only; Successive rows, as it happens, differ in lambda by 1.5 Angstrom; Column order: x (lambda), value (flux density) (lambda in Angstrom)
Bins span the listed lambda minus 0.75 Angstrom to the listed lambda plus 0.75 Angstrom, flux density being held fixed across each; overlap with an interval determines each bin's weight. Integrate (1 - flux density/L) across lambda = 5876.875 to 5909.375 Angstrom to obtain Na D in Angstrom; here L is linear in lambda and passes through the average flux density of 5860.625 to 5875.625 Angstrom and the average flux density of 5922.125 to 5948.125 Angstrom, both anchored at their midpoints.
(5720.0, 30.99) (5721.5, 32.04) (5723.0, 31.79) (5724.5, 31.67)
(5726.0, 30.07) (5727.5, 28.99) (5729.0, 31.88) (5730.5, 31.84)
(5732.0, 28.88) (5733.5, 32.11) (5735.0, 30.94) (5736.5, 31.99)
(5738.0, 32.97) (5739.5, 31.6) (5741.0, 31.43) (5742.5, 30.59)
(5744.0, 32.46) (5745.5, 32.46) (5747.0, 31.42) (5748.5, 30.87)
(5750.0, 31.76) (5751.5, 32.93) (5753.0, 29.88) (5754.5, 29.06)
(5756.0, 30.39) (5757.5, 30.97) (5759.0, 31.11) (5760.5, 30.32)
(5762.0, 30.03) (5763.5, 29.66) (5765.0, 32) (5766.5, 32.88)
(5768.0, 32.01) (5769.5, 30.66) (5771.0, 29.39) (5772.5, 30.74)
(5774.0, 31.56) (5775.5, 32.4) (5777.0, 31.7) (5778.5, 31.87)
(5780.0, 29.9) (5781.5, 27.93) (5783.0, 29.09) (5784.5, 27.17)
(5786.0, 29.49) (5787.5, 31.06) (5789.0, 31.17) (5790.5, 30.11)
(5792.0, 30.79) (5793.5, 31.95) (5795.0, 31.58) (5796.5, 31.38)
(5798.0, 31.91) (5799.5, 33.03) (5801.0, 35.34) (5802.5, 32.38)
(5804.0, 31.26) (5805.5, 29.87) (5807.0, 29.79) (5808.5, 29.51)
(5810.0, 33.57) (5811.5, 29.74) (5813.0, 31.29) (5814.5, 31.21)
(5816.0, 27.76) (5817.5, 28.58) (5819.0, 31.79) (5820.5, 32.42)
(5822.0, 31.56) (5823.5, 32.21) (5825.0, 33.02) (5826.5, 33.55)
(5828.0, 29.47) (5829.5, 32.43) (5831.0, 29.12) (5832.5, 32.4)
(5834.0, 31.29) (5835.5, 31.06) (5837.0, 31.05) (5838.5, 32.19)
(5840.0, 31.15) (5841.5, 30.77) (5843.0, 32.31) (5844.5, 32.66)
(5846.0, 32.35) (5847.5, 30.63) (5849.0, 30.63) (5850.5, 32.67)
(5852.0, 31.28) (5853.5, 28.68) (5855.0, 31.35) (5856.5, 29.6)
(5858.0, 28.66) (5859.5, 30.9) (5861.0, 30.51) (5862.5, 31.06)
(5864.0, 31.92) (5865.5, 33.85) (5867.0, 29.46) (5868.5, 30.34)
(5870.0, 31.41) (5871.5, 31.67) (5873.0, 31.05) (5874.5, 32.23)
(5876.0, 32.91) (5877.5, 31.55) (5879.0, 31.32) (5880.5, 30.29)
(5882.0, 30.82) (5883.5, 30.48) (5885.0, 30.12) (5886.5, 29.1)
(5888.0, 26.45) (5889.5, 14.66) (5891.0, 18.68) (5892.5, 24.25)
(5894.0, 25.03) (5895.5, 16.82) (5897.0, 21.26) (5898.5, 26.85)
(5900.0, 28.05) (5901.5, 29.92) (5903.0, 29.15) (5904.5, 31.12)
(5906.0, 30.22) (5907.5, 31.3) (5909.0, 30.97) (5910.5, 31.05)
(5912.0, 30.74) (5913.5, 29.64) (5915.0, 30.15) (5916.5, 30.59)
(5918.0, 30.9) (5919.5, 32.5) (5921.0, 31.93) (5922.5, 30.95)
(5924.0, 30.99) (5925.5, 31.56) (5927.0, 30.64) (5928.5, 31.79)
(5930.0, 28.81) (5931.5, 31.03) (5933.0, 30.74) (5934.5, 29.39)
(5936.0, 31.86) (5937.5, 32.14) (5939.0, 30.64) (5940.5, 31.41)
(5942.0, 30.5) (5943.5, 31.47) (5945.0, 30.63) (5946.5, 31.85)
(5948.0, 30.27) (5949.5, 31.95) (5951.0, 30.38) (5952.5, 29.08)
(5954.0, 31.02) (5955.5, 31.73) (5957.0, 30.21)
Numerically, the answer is 4.3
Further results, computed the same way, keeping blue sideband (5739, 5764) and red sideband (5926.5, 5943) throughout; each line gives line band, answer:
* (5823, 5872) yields -0.55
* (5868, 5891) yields 1.21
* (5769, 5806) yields 0.01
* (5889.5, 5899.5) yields 2.96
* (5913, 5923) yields -0.05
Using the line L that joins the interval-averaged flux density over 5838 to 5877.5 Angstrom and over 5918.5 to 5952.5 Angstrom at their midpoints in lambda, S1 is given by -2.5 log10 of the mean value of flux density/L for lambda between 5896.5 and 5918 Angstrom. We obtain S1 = 0.06 mag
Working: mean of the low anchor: 31.2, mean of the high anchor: 31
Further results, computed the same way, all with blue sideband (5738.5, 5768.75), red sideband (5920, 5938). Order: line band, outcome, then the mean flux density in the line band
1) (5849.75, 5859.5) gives 0.024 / 30.4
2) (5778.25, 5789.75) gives 0.055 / 29.6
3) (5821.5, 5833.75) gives -0.020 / 31.7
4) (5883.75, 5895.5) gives 0.286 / 23.9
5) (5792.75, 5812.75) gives -0.017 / 31.6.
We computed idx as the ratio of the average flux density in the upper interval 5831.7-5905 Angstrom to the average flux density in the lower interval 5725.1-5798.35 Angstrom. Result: 1.0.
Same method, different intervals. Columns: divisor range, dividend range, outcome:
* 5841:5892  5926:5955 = 1.03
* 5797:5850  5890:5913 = 0.86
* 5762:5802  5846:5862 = 0.99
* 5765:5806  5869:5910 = 0.90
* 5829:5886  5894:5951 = 0.96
